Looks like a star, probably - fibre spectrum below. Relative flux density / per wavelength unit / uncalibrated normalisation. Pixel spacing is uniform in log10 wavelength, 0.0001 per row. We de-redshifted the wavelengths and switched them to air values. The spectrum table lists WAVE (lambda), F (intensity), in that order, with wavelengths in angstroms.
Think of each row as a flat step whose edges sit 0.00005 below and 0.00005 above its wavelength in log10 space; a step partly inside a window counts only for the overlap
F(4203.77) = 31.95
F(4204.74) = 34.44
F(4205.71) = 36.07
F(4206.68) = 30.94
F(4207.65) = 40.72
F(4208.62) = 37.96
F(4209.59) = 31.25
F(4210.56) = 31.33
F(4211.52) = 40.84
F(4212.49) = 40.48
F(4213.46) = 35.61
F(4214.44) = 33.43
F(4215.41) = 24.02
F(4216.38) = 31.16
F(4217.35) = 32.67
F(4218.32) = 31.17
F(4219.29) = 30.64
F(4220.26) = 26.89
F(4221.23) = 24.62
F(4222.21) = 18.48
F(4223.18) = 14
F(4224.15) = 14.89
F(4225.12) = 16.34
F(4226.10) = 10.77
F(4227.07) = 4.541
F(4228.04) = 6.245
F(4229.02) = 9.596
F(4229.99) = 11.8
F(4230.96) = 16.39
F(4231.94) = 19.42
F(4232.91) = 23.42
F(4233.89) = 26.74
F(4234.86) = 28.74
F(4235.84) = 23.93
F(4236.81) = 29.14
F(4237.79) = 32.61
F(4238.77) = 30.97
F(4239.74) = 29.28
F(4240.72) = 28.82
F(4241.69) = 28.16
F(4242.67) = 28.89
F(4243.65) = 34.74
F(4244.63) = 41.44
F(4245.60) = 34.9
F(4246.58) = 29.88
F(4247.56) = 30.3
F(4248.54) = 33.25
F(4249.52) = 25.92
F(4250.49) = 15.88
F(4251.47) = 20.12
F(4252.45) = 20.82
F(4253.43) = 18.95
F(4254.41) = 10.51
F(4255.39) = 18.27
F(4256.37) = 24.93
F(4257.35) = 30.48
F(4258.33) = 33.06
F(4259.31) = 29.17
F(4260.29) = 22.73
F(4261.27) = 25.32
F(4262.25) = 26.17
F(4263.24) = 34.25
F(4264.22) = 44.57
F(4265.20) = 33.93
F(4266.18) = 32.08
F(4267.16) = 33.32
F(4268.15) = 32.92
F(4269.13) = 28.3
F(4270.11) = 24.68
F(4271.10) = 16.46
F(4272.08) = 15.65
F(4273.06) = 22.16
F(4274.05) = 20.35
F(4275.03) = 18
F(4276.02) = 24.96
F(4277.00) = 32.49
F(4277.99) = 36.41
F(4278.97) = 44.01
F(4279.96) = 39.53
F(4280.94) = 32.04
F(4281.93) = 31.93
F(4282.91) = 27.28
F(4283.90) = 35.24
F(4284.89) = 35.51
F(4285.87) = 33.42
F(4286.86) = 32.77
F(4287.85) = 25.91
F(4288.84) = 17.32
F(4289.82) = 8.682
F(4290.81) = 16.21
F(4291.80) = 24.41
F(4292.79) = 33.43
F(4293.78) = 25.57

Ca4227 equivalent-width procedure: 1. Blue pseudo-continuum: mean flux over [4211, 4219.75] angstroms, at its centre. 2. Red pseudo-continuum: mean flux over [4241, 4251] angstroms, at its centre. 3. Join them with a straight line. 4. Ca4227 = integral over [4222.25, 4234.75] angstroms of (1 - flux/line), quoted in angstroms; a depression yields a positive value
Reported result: 6.60 angstroms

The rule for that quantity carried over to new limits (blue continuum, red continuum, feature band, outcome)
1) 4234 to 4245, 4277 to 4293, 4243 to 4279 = 3.1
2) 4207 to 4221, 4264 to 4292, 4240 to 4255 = 1.9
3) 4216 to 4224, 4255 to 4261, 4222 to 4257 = 4.7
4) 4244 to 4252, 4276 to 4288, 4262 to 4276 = 2.0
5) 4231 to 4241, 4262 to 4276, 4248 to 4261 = 1.7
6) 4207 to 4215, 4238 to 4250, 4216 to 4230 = 6.3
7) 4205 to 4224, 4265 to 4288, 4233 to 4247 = 0.0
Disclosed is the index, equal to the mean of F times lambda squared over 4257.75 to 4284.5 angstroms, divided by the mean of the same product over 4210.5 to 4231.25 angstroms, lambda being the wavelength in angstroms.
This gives 1.3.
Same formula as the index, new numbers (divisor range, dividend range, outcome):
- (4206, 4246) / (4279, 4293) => 1.10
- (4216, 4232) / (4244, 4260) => 1.42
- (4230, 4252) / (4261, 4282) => 1.09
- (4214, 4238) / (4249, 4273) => 1.22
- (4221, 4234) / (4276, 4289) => 2.23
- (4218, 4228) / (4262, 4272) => 1.67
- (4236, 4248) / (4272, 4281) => 0.94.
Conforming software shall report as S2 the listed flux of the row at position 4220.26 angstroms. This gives 26.89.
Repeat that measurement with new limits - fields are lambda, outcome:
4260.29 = 22.73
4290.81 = 16.21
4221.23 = 24.62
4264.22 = 44.57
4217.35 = 32.67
